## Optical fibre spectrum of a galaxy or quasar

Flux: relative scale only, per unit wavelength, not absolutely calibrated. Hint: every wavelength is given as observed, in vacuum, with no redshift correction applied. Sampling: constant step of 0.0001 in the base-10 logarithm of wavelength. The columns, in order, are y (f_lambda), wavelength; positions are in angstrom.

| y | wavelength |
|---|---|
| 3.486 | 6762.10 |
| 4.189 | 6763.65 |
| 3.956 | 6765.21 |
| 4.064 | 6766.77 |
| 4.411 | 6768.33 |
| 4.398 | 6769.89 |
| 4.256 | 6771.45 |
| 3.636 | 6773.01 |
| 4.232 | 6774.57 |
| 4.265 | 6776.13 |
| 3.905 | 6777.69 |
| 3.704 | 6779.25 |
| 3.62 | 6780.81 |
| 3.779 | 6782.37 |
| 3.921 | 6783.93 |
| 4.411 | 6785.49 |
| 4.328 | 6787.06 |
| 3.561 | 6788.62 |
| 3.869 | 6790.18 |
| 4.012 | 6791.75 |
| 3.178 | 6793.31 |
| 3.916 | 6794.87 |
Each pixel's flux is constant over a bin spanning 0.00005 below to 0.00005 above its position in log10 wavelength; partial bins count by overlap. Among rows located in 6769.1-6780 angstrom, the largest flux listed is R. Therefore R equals 4.398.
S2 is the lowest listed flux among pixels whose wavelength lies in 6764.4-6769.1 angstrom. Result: 3.956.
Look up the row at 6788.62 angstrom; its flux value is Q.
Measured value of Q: 3.561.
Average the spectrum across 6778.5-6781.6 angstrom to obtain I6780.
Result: 3.67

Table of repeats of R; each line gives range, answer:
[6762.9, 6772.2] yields 4.411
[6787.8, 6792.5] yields 4.012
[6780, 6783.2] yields 3.779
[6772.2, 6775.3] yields 4.232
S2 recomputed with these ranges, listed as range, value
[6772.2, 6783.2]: 3.62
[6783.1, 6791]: 3.561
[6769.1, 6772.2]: 4.256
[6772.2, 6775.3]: 3.636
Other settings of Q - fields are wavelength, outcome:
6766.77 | 4.064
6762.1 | 3.486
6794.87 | 3.916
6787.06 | 4.328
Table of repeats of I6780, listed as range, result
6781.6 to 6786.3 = 4.04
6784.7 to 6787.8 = 4.36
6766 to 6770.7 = 4.29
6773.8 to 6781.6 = 3.95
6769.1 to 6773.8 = 4.09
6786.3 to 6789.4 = 3.95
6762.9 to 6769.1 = 4.15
